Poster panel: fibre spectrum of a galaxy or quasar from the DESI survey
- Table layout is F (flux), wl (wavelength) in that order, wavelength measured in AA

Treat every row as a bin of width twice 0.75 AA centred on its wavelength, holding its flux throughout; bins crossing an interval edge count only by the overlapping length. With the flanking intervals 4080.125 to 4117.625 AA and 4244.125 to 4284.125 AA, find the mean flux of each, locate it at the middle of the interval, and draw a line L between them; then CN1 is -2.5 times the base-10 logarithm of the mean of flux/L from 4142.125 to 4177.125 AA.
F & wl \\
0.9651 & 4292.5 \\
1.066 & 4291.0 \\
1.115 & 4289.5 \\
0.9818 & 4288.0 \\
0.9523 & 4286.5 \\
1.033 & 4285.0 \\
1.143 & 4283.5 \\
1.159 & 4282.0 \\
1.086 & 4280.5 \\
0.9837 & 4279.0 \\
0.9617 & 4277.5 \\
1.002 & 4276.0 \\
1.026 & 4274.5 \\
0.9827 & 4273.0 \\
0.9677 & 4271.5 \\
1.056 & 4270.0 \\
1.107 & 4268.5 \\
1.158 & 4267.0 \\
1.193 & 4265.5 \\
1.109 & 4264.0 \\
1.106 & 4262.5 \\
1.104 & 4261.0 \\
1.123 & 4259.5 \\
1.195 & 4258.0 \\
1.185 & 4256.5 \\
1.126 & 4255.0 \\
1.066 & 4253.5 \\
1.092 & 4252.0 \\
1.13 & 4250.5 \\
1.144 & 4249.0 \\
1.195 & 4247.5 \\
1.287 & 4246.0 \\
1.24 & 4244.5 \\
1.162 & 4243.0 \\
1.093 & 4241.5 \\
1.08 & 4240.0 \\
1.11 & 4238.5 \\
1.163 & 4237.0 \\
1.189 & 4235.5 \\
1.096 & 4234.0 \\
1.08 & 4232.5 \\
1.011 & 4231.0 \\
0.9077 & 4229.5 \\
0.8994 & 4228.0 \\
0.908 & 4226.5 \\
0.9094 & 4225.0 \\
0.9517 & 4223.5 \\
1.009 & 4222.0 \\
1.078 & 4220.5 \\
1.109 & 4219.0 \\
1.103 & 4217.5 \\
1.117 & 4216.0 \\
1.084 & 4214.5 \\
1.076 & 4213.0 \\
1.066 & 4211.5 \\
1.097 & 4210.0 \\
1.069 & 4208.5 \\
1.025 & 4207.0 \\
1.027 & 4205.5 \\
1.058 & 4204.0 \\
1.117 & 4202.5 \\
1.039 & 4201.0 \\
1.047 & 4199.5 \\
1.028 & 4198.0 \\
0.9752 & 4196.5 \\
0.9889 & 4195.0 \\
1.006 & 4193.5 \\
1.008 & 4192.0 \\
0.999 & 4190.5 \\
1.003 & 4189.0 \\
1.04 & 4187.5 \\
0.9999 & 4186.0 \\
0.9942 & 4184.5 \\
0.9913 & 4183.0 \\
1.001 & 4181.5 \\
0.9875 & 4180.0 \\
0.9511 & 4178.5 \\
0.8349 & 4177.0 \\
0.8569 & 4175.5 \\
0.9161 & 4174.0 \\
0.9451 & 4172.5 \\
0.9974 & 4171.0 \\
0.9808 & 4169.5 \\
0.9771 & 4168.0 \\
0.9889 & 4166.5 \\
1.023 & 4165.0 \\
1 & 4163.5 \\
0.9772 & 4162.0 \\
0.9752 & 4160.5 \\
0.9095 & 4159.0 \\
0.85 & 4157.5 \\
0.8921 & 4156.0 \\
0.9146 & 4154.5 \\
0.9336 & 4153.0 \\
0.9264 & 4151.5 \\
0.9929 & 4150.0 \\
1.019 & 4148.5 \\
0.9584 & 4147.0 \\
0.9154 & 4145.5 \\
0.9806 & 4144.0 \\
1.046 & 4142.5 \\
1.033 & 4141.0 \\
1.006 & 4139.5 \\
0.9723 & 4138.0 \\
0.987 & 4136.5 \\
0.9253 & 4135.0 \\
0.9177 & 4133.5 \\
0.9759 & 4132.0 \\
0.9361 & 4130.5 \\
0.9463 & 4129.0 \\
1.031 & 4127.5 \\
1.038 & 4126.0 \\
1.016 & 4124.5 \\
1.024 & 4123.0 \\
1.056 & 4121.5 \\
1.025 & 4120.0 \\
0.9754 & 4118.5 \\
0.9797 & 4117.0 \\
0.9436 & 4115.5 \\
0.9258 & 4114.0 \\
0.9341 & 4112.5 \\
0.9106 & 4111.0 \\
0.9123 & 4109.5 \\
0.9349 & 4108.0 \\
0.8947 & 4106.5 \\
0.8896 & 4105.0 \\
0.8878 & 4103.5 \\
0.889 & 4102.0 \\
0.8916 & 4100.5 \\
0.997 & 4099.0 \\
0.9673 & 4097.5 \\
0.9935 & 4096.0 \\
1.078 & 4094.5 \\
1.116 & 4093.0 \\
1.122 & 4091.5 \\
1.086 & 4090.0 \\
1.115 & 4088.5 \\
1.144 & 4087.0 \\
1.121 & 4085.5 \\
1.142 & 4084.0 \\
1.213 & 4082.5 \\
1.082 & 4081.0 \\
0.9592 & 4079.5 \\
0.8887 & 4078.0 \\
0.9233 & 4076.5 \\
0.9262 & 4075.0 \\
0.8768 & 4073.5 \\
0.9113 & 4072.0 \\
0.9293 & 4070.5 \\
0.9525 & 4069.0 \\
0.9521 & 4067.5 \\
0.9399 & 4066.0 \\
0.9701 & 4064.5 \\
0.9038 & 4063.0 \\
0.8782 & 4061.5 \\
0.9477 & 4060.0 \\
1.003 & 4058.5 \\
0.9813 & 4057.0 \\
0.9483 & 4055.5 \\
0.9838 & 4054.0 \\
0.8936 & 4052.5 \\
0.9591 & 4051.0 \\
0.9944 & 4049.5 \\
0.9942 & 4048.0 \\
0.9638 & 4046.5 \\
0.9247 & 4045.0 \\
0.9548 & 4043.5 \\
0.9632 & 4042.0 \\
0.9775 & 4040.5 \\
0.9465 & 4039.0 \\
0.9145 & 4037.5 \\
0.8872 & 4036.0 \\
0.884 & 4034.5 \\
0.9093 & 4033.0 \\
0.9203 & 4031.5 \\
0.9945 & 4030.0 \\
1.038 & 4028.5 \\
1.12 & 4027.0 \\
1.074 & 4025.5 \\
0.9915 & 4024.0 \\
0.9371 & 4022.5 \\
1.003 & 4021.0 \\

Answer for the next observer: 0.10 mag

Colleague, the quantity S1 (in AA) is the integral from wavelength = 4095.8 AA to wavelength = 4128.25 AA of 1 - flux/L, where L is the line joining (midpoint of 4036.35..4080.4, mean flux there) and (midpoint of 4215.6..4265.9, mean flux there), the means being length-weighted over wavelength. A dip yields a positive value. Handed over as 1.0 AA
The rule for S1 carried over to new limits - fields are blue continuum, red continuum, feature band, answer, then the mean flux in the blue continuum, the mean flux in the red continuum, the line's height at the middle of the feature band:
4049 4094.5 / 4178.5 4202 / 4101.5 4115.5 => 1.2 AA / 0.997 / 1.01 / 1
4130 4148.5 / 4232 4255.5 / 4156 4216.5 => 2.9 AA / 0.974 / 1.14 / 1.05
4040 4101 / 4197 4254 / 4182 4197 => 0.8 AA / 0.99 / 1.07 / 1.06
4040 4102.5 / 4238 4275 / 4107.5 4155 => 2.7 AA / 0.988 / 1.12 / 1.03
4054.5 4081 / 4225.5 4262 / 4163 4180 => 1.4 AA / 0.939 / 1.11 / 1.04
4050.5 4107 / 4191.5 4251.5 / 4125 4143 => 0.6 AA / 0.984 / 1.07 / 1.02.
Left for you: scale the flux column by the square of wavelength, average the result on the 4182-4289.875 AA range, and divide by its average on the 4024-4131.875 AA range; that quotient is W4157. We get 1.18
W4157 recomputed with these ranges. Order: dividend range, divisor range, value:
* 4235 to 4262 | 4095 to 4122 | 1.30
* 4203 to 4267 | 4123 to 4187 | 1.17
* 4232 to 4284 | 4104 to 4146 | 1.22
